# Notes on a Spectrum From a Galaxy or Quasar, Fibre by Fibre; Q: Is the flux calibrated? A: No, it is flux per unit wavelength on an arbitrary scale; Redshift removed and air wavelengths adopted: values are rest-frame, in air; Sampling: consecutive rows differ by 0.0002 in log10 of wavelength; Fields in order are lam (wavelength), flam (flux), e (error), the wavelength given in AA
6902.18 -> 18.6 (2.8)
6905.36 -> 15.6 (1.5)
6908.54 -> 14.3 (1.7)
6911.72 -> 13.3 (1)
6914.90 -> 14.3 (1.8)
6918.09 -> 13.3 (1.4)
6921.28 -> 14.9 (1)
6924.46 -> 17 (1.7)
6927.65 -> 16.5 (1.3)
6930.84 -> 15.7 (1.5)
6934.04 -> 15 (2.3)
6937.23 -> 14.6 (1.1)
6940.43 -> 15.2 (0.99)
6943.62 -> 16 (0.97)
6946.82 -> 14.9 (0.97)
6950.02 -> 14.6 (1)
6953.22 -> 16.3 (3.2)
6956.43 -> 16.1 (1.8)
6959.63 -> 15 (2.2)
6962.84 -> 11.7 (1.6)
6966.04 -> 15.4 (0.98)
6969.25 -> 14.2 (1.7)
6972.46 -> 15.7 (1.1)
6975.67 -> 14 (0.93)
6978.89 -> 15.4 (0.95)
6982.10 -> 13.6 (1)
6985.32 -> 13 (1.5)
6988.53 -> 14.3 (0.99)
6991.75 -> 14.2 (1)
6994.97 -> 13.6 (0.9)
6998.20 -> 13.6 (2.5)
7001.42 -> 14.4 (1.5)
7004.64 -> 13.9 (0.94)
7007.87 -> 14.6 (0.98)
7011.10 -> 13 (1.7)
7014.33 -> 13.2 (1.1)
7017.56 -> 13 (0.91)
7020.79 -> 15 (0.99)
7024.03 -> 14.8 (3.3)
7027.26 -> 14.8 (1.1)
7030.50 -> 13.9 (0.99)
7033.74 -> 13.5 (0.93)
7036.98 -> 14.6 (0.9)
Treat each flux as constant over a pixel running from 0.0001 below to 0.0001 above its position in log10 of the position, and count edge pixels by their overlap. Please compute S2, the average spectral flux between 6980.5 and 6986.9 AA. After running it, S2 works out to 13.3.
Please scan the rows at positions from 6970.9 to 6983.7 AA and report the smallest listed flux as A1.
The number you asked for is 13.6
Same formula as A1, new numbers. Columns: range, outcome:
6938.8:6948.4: 14.9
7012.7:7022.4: 13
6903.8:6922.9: 13.3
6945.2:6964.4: 11.7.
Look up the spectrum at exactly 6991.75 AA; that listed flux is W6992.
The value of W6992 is 14.2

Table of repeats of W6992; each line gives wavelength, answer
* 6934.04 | 15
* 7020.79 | 15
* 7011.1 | 13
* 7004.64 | 13.9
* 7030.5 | 13.9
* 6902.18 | 18.6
